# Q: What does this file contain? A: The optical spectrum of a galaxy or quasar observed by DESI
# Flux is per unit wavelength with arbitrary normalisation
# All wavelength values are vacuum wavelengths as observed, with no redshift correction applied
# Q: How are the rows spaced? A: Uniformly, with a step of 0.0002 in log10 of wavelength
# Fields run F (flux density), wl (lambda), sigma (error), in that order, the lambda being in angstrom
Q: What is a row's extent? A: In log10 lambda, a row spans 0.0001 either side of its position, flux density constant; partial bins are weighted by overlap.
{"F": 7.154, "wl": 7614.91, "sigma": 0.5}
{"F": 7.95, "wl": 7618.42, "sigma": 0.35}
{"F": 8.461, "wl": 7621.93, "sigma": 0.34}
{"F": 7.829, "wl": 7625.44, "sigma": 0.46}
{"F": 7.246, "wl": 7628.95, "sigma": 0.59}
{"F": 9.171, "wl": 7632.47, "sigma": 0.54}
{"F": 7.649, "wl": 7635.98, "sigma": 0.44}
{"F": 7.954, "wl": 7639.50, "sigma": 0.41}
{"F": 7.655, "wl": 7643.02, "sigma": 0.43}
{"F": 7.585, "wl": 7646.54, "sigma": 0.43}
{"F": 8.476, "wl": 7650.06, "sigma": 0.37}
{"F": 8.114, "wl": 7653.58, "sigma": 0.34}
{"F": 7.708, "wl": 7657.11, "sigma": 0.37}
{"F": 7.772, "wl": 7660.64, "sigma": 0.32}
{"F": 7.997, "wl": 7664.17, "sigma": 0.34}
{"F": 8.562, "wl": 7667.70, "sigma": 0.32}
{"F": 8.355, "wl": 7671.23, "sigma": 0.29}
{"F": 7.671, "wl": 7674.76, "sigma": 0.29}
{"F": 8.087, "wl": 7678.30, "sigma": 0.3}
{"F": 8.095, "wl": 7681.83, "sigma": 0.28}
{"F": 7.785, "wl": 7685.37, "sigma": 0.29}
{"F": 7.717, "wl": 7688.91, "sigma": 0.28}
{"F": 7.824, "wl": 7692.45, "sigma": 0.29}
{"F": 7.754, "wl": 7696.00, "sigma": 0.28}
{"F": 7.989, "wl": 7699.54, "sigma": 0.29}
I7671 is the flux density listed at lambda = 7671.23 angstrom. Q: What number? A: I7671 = 8.355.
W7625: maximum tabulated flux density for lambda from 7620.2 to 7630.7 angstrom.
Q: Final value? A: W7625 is 8.461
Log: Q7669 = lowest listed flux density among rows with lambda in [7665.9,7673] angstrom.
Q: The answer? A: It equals 8.355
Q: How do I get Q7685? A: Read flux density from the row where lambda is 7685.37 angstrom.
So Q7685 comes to 7.785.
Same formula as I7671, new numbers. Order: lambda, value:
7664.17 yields 7.997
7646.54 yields 7.585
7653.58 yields 8.114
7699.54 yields 7.989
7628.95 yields 7.246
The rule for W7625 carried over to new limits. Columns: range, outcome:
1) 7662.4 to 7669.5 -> 8.562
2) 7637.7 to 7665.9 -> 8.476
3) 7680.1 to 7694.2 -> 8.095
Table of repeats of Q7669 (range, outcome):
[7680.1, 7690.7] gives 7.717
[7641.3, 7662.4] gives 7.585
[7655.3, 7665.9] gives 7.708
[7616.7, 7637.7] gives 7.246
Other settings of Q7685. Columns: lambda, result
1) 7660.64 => 7.772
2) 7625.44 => 7.829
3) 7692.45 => 7.824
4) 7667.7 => 8.562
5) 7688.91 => 7.717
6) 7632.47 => 9.171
